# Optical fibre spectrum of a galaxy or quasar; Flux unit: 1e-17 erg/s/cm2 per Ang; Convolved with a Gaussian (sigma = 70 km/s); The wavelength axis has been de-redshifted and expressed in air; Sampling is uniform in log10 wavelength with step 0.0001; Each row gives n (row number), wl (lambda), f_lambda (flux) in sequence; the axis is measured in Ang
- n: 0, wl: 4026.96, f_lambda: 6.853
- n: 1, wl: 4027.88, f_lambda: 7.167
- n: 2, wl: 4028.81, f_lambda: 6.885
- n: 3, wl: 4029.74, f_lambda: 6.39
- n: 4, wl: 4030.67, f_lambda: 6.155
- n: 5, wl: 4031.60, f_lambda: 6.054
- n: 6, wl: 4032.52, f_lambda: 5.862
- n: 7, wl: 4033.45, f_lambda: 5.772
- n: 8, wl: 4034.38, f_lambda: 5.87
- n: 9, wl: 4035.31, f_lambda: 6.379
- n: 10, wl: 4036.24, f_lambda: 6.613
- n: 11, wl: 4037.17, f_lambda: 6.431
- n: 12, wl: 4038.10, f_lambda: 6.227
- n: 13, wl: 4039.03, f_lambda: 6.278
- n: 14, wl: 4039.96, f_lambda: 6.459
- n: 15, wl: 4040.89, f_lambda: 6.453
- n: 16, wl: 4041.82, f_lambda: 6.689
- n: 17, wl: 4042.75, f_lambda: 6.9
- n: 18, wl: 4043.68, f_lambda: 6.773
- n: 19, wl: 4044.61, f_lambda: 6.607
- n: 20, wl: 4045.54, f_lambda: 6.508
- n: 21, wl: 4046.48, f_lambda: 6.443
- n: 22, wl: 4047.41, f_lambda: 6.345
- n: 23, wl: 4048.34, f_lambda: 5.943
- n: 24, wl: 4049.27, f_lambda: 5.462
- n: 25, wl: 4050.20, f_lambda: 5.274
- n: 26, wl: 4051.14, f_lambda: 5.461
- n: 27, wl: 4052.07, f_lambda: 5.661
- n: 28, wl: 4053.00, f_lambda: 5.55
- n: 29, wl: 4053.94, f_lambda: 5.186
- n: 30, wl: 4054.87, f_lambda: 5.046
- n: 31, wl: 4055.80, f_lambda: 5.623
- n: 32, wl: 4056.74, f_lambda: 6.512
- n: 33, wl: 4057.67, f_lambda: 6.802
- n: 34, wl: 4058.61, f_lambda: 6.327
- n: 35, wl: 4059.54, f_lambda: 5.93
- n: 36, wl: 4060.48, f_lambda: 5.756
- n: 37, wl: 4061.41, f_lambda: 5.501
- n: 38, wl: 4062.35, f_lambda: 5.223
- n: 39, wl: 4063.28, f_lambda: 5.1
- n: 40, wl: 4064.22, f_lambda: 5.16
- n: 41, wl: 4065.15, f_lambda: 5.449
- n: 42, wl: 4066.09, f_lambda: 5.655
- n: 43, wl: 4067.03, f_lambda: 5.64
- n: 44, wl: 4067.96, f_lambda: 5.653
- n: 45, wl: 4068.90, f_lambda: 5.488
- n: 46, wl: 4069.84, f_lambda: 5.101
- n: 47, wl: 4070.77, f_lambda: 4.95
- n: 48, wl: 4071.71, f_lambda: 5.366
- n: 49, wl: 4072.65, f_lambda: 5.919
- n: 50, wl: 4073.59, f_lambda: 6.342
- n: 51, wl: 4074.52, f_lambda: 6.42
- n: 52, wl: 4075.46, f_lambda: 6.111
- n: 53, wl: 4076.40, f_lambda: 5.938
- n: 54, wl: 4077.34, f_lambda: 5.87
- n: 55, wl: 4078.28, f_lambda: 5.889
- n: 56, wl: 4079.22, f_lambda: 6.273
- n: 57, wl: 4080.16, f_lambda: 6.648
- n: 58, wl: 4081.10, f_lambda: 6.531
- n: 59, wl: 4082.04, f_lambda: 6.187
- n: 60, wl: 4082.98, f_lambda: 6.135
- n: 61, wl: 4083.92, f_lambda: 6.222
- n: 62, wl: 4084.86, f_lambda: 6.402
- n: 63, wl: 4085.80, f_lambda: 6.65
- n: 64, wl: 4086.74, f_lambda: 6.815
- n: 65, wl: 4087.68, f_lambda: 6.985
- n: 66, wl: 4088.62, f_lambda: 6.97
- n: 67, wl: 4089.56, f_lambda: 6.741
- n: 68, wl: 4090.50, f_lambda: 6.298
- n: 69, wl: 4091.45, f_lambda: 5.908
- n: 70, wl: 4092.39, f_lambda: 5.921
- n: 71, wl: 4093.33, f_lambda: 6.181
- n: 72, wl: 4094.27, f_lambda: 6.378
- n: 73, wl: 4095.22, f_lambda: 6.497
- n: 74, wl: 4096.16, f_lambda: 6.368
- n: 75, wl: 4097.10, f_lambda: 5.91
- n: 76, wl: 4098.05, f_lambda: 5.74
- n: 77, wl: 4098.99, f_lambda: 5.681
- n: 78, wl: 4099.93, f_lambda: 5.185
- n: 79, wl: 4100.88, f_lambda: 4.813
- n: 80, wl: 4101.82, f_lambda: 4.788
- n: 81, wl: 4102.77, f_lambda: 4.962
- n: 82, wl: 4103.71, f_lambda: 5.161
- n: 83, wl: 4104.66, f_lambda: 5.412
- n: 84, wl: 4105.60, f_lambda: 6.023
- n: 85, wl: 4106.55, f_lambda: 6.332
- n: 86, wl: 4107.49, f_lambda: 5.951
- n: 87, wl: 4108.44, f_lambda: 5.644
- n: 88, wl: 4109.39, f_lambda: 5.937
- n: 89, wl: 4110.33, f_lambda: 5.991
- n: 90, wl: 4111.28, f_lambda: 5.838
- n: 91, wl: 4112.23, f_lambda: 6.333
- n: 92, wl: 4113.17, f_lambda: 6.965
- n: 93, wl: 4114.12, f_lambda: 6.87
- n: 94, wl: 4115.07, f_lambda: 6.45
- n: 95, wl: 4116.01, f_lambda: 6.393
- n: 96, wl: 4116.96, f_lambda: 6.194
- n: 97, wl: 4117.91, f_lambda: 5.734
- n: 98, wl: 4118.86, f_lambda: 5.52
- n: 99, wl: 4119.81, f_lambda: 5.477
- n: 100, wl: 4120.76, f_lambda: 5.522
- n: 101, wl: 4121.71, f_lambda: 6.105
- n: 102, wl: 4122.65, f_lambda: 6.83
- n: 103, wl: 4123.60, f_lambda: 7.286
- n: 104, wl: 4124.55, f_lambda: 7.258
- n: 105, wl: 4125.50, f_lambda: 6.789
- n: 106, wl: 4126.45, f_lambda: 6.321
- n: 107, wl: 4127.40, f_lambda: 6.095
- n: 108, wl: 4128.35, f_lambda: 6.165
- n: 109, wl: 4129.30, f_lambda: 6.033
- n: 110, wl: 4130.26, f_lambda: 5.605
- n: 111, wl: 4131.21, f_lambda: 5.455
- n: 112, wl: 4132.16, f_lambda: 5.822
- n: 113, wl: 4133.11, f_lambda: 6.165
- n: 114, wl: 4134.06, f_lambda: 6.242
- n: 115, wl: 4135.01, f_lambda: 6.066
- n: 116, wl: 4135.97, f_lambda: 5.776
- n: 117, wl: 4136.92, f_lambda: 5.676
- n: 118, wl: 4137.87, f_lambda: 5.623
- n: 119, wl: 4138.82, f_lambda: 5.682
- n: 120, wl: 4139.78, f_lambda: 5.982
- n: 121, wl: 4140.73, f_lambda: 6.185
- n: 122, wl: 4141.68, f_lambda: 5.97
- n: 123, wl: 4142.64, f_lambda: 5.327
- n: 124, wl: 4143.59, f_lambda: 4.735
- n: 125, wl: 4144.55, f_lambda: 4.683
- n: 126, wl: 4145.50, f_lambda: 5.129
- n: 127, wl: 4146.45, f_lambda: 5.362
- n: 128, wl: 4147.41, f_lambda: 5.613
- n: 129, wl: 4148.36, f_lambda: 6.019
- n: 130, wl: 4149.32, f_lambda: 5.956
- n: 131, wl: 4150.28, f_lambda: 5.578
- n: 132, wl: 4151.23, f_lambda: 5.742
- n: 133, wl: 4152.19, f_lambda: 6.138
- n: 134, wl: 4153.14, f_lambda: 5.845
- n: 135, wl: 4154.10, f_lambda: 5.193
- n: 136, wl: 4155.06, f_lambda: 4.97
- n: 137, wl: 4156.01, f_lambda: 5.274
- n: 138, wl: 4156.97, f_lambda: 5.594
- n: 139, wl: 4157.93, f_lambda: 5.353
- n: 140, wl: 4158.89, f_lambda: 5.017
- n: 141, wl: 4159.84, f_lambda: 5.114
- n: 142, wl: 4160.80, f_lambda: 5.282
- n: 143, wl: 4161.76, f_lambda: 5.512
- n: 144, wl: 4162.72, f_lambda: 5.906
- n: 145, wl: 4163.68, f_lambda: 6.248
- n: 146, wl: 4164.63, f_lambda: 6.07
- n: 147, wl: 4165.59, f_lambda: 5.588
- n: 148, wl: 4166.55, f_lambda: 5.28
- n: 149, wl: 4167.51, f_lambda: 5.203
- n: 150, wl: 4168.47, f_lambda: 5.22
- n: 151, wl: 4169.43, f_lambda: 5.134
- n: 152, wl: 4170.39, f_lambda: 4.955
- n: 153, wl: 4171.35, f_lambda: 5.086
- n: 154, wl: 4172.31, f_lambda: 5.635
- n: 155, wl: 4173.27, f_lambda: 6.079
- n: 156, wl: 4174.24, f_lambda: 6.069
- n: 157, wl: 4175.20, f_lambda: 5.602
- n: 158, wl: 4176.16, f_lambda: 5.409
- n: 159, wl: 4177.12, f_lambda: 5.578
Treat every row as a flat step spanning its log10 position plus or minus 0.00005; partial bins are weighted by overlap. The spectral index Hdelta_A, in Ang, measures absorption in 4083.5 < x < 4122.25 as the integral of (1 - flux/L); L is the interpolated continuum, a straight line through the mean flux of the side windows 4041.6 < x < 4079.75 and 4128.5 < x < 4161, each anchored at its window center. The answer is -2.1 Ang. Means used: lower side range 5.84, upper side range 5.6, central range 6.03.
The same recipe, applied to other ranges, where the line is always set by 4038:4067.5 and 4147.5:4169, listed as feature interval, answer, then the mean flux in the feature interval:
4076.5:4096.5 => -1.92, 6.37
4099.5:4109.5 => 0.50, 5.45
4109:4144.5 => -2.40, 6.05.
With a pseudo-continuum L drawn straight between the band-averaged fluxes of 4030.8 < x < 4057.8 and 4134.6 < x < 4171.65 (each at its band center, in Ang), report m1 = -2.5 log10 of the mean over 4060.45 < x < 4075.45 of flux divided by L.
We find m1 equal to 0.078 mag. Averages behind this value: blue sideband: 6.1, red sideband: 5.52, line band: 5.56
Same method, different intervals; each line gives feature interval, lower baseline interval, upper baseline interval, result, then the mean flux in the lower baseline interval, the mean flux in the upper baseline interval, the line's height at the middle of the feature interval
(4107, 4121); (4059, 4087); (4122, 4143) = 0.00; 5.87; 6.11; 6.04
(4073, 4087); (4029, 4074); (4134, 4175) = -0.08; 5.93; 5.55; 5.82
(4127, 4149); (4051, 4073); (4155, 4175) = -0.04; 5.59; 5.47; 5.5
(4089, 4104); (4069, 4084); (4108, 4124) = 0.05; 5.98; 6.18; 6.08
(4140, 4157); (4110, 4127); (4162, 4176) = 0.07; 6.33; 5.57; 5.88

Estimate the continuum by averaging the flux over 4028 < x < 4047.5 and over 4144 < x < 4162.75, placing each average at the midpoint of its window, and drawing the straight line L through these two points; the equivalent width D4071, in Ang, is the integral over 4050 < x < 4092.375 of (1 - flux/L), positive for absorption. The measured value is 1.3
